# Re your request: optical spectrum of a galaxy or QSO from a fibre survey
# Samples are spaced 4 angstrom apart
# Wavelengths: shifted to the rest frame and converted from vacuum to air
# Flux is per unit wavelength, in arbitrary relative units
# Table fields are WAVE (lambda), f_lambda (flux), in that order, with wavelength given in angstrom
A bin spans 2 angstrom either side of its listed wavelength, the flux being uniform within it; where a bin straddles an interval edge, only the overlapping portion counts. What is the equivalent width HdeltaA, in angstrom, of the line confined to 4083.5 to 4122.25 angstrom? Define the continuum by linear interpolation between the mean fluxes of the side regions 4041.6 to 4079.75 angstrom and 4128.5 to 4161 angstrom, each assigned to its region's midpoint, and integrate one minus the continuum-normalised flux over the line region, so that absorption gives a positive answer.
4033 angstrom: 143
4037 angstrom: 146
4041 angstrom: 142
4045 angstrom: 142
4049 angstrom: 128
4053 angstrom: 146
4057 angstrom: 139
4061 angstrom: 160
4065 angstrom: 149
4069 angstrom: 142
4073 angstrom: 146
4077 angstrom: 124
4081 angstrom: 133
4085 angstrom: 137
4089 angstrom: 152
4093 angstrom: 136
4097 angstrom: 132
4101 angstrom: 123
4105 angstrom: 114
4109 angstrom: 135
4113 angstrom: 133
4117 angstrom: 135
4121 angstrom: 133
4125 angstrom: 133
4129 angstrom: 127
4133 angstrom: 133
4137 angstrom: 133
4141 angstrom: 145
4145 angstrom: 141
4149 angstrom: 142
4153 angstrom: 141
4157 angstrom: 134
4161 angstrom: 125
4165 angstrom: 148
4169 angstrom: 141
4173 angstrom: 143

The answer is 1.7 angstrom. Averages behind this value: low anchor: 142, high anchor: 137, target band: 133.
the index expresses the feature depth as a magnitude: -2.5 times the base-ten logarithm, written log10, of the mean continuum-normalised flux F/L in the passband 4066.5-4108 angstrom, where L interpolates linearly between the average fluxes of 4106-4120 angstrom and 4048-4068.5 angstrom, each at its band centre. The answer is 0.04 mag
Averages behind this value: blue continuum 145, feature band 134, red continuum 133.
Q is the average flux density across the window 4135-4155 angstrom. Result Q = 140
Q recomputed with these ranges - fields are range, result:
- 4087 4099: 140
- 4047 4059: 138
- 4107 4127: 134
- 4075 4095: 136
